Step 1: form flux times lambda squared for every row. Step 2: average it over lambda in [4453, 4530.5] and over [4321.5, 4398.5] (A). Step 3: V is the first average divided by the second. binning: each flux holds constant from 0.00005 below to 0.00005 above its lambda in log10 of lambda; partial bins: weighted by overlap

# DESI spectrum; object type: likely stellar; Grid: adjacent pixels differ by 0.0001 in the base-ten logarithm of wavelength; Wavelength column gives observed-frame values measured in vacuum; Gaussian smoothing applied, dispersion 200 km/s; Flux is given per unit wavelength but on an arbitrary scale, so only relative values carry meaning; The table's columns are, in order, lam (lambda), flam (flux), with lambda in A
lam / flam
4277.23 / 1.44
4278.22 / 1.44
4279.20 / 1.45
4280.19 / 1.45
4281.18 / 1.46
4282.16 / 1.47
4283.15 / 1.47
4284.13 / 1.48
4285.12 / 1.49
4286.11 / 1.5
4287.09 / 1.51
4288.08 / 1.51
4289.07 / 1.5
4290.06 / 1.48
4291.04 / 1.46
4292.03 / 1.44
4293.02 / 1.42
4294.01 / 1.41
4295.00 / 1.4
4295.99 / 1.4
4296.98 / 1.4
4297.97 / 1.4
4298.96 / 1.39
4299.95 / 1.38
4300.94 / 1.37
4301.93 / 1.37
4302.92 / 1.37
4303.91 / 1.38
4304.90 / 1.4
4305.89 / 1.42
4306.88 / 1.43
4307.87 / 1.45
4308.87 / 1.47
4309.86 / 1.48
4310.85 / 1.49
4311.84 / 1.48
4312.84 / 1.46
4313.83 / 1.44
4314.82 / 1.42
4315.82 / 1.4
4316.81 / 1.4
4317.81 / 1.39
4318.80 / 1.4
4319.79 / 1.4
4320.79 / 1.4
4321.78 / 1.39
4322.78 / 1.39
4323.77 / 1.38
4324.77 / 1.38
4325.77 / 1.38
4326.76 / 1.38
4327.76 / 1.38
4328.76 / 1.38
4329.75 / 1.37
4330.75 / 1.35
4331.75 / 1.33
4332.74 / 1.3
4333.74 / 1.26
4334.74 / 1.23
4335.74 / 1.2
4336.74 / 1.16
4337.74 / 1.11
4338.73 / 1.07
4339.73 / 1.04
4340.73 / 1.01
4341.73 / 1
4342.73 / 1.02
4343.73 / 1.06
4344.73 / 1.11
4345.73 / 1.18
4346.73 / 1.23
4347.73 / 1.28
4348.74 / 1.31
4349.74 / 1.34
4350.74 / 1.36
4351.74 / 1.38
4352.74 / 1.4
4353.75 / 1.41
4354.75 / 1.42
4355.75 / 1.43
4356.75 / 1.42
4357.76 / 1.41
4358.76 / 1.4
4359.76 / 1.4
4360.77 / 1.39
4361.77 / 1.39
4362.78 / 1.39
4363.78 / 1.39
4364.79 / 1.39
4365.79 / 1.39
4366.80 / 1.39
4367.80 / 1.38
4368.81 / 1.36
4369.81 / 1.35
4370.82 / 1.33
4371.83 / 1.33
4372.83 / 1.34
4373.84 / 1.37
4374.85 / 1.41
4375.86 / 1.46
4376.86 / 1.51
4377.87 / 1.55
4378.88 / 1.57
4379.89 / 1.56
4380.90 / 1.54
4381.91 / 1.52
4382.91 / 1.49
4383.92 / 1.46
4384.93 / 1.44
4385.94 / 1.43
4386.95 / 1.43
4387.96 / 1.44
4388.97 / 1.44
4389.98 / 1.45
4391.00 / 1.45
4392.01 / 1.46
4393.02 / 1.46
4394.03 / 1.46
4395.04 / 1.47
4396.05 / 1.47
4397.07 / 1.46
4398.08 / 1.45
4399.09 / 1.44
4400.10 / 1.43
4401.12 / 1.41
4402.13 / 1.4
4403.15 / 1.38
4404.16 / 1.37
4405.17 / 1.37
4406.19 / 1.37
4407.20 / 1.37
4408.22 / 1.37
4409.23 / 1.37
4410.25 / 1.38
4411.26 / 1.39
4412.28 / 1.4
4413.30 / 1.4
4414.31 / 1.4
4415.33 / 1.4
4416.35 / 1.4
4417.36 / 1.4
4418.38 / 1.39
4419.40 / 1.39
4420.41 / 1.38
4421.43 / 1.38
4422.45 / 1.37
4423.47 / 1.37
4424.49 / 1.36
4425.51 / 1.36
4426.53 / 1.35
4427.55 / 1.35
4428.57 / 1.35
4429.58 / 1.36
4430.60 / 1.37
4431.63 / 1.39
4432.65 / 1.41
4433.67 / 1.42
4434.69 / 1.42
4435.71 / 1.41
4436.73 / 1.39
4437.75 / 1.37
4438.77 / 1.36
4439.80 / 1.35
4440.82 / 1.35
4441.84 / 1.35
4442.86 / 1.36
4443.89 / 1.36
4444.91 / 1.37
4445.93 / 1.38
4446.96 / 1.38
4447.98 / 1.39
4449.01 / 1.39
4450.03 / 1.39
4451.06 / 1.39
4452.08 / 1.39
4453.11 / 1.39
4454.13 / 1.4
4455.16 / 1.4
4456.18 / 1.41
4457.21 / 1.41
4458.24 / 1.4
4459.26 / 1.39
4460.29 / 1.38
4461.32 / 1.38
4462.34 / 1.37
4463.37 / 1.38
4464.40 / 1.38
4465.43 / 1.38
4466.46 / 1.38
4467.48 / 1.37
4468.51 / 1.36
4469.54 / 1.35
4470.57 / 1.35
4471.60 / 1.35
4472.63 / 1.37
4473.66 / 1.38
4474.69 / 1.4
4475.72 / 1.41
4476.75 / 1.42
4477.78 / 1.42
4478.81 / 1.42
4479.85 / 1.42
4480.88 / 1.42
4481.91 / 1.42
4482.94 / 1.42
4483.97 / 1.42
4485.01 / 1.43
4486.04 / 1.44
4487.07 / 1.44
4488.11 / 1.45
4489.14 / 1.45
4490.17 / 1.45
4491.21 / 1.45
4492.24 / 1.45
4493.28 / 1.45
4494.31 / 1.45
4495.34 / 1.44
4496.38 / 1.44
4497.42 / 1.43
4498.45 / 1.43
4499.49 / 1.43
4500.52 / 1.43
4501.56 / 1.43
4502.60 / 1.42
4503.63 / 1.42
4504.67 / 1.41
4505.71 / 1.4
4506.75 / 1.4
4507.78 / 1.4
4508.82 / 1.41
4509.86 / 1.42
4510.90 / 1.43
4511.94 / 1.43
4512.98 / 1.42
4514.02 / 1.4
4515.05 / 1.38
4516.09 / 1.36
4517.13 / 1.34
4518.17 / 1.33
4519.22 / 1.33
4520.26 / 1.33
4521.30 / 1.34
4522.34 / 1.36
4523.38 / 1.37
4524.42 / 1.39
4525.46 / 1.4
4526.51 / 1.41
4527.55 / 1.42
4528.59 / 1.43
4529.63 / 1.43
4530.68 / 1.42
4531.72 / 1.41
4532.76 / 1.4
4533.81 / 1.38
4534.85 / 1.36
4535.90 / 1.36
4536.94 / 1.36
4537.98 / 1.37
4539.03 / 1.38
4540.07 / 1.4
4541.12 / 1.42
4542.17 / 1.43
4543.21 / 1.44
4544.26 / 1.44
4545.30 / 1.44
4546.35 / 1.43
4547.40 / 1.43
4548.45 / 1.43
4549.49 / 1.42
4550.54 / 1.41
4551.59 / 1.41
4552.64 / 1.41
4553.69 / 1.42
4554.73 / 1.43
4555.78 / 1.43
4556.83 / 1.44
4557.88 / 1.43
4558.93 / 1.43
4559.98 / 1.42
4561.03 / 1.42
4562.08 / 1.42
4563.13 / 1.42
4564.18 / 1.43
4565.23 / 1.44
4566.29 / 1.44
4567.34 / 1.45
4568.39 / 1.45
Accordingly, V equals 1.1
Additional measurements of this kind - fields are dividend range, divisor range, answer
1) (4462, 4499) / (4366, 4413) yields 1.03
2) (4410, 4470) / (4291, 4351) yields 1.10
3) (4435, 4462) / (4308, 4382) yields 1.07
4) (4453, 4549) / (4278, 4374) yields 1.11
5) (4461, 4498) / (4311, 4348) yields 1.17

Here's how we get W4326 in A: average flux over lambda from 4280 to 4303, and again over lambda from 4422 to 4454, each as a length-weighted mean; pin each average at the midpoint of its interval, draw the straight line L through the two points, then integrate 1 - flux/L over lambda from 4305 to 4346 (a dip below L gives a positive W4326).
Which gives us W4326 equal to 3.2 A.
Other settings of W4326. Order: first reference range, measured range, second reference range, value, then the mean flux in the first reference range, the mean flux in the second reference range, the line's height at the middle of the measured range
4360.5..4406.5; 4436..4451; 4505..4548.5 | 0.5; 1.43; 1.4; 1.42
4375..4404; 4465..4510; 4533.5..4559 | 0.5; 1.46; 1.41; 1.43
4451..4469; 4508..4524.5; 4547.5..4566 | 0.4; 1.39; 1.42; 1.41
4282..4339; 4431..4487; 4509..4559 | 0.3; 1.39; 1.4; 1.4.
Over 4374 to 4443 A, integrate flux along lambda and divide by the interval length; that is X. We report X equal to 1.41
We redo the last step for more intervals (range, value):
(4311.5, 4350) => 1.29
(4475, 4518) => 1.42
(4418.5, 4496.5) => 1.39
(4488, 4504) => 1.44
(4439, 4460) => 1.38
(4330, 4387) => 1.34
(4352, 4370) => 1.4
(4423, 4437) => 1.38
